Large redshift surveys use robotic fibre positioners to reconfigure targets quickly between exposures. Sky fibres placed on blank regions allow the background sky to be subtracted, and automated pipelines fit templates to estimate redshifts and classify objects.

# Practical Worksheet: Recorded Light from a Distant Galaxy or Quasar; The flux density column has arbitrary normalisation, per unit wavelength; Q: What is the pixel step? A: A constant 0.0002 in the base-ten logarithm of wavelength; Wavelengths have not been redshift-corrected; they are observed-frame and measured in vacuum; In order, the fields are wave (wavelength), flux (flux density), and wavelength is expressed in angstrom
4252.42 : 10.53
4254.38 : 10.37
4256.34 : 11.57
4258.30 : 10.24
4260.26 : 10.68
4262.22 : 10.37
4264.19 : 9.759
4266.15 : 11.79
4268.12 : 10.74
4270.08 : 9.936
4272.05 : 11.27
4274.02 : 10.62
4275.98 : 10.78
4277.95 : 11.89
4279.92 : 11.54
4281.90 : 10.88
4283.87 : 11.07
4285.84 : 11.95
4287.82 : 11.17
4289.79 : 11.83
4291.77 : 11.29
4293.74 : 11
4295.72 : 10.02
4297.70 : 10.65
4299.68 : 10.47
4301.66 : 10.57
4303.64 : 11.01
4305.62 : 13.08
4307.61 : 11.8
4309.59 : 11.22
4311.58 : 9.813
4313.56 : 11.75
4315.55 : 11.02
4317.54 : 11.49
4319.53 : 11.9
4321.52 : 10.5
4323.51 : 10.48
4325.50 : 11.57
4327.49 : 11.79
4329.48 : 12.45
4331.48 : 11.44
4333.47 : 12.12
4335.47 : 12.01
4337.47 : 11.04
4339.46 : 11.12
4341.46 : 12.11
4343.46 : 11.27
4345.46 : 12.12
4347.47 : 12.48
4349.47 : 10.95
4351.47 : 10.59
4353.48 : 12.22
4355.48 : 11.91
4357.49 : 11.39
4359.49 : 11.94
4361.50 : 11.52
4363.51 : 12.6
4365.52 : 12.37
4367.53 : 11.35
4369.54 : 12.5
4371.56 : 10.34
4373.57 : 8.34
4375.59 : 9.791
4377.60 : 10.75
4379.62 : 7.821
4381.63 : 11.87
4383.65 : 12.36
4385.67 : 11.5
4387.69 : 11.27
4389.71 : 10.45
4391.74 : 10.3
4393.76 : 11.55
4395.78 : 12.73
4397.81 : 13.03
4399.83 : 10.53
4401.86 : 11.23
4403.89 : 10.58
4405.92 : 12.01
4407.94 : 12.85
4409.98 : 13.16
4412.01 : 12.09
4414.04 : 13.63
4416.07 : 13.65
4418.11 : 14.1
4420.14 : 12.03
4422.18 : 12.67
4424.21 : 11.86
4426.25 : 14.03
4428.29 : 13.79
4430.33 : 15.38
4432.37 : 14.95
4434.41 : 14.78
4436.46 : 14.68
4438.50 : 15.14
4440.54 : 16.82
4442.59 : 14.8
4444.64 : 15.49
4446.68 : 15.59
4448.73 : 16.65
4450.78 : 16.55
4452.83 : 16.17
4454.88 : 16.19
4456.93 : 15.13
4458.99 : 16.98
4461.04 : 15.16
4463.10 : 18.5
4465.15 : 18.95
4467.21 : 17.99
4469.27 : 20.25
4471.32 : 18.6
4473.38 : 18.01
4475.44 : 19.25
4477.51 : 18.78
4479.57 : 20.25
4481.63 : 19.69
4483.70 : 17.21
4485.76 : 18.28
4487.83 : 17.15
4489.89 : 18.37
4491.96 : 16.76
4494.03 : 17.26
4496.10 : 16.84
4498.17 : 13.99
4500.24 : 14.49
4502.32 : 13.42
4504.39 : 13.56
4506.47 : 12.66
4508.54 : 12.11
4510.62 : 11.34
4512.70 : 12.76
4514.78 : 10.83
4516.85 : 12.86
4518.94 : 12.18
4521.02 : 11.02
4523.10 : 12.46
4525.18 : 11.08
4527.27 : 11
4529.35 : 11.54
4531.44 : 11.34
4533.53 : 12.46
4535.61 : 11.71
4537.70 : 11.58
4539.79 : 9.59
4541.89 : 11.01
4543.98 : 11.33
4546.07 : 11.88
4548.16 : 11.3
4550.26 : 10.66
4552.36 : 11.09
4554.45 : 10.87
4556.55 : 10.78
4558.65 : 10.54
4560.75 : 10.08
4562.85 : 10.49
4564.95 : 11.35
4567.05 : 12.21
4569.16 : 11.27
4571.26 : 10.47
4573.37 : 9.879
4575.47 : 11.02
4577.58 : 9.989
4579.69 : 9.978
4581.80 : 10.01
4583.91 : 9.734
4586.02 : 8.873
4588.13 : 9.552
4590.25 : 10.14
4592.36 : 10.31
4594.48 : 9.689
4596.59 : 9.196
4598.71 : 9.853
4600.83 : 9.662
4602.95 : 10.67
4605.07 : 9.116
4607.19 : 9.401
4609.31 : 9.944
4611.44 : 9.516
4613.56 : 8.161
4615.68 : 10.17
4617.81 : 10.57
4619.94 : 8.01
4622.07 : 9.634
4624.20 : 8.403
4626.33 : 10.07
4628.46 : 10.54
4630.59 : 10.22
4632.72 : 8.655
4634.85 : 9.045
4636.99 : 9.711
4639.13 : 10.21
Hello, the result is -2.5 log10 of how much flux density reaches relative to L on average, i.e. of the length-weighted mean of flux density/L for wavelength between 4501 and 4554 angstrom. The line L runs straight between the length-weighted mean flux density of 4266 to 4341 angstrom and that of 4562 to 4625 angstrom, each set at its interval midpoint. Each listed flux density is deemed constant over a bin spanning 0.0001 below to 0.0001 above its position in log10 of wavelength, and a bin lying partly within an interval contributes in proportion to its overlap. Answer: -0.15 mag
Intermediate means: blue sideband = 11.2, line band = 11.7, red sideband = 9.91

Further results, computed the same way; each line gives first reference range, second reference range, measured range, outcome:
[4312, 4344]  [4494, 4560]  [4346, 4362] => -0.01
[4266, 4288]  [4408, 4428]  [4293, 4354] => 0.04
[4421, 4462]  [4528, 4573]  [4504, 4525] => 0.03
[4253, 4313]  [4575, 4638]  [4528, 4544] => -0.14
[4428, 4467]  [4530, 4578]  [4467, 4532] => -0.11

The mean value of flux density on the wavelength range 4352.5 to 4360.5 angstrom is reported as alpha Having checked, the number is 11.9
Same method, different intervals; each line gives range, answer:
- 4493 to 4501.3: 15.6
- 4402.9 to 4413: 12.1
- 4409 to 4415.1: 13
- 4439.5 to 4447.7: 15.7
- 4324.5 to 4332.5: 11.8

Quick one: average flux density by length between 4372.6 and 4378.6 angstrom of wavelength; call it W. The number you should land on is 9.63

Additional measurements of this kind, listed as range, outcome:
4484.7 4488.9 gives 17.8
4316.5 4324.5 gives 11.1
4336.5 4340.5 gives 11.1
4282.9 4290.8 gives 11.5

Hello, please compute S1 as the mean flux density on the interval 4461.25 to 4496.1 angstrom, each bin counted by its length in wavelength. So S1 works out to 18.3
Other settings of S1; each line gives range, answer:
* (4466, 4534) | 15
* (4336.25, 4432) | 11.8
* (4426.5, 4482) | 16.8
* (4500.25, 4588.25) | 11.2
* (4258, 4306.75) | 11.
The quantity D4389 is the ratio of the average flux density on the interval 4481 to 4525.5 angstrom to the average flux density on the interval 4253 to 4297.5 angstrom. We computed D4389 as 1.31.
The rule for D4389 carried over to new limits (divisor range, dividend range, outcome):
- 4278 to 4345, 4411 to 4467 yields 1.33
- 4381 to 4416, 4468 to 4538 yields 1.24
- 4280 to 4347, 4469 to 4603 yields 1.11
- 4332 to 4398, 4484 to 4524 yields 1.25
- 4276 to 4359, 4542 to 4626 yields 0.89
